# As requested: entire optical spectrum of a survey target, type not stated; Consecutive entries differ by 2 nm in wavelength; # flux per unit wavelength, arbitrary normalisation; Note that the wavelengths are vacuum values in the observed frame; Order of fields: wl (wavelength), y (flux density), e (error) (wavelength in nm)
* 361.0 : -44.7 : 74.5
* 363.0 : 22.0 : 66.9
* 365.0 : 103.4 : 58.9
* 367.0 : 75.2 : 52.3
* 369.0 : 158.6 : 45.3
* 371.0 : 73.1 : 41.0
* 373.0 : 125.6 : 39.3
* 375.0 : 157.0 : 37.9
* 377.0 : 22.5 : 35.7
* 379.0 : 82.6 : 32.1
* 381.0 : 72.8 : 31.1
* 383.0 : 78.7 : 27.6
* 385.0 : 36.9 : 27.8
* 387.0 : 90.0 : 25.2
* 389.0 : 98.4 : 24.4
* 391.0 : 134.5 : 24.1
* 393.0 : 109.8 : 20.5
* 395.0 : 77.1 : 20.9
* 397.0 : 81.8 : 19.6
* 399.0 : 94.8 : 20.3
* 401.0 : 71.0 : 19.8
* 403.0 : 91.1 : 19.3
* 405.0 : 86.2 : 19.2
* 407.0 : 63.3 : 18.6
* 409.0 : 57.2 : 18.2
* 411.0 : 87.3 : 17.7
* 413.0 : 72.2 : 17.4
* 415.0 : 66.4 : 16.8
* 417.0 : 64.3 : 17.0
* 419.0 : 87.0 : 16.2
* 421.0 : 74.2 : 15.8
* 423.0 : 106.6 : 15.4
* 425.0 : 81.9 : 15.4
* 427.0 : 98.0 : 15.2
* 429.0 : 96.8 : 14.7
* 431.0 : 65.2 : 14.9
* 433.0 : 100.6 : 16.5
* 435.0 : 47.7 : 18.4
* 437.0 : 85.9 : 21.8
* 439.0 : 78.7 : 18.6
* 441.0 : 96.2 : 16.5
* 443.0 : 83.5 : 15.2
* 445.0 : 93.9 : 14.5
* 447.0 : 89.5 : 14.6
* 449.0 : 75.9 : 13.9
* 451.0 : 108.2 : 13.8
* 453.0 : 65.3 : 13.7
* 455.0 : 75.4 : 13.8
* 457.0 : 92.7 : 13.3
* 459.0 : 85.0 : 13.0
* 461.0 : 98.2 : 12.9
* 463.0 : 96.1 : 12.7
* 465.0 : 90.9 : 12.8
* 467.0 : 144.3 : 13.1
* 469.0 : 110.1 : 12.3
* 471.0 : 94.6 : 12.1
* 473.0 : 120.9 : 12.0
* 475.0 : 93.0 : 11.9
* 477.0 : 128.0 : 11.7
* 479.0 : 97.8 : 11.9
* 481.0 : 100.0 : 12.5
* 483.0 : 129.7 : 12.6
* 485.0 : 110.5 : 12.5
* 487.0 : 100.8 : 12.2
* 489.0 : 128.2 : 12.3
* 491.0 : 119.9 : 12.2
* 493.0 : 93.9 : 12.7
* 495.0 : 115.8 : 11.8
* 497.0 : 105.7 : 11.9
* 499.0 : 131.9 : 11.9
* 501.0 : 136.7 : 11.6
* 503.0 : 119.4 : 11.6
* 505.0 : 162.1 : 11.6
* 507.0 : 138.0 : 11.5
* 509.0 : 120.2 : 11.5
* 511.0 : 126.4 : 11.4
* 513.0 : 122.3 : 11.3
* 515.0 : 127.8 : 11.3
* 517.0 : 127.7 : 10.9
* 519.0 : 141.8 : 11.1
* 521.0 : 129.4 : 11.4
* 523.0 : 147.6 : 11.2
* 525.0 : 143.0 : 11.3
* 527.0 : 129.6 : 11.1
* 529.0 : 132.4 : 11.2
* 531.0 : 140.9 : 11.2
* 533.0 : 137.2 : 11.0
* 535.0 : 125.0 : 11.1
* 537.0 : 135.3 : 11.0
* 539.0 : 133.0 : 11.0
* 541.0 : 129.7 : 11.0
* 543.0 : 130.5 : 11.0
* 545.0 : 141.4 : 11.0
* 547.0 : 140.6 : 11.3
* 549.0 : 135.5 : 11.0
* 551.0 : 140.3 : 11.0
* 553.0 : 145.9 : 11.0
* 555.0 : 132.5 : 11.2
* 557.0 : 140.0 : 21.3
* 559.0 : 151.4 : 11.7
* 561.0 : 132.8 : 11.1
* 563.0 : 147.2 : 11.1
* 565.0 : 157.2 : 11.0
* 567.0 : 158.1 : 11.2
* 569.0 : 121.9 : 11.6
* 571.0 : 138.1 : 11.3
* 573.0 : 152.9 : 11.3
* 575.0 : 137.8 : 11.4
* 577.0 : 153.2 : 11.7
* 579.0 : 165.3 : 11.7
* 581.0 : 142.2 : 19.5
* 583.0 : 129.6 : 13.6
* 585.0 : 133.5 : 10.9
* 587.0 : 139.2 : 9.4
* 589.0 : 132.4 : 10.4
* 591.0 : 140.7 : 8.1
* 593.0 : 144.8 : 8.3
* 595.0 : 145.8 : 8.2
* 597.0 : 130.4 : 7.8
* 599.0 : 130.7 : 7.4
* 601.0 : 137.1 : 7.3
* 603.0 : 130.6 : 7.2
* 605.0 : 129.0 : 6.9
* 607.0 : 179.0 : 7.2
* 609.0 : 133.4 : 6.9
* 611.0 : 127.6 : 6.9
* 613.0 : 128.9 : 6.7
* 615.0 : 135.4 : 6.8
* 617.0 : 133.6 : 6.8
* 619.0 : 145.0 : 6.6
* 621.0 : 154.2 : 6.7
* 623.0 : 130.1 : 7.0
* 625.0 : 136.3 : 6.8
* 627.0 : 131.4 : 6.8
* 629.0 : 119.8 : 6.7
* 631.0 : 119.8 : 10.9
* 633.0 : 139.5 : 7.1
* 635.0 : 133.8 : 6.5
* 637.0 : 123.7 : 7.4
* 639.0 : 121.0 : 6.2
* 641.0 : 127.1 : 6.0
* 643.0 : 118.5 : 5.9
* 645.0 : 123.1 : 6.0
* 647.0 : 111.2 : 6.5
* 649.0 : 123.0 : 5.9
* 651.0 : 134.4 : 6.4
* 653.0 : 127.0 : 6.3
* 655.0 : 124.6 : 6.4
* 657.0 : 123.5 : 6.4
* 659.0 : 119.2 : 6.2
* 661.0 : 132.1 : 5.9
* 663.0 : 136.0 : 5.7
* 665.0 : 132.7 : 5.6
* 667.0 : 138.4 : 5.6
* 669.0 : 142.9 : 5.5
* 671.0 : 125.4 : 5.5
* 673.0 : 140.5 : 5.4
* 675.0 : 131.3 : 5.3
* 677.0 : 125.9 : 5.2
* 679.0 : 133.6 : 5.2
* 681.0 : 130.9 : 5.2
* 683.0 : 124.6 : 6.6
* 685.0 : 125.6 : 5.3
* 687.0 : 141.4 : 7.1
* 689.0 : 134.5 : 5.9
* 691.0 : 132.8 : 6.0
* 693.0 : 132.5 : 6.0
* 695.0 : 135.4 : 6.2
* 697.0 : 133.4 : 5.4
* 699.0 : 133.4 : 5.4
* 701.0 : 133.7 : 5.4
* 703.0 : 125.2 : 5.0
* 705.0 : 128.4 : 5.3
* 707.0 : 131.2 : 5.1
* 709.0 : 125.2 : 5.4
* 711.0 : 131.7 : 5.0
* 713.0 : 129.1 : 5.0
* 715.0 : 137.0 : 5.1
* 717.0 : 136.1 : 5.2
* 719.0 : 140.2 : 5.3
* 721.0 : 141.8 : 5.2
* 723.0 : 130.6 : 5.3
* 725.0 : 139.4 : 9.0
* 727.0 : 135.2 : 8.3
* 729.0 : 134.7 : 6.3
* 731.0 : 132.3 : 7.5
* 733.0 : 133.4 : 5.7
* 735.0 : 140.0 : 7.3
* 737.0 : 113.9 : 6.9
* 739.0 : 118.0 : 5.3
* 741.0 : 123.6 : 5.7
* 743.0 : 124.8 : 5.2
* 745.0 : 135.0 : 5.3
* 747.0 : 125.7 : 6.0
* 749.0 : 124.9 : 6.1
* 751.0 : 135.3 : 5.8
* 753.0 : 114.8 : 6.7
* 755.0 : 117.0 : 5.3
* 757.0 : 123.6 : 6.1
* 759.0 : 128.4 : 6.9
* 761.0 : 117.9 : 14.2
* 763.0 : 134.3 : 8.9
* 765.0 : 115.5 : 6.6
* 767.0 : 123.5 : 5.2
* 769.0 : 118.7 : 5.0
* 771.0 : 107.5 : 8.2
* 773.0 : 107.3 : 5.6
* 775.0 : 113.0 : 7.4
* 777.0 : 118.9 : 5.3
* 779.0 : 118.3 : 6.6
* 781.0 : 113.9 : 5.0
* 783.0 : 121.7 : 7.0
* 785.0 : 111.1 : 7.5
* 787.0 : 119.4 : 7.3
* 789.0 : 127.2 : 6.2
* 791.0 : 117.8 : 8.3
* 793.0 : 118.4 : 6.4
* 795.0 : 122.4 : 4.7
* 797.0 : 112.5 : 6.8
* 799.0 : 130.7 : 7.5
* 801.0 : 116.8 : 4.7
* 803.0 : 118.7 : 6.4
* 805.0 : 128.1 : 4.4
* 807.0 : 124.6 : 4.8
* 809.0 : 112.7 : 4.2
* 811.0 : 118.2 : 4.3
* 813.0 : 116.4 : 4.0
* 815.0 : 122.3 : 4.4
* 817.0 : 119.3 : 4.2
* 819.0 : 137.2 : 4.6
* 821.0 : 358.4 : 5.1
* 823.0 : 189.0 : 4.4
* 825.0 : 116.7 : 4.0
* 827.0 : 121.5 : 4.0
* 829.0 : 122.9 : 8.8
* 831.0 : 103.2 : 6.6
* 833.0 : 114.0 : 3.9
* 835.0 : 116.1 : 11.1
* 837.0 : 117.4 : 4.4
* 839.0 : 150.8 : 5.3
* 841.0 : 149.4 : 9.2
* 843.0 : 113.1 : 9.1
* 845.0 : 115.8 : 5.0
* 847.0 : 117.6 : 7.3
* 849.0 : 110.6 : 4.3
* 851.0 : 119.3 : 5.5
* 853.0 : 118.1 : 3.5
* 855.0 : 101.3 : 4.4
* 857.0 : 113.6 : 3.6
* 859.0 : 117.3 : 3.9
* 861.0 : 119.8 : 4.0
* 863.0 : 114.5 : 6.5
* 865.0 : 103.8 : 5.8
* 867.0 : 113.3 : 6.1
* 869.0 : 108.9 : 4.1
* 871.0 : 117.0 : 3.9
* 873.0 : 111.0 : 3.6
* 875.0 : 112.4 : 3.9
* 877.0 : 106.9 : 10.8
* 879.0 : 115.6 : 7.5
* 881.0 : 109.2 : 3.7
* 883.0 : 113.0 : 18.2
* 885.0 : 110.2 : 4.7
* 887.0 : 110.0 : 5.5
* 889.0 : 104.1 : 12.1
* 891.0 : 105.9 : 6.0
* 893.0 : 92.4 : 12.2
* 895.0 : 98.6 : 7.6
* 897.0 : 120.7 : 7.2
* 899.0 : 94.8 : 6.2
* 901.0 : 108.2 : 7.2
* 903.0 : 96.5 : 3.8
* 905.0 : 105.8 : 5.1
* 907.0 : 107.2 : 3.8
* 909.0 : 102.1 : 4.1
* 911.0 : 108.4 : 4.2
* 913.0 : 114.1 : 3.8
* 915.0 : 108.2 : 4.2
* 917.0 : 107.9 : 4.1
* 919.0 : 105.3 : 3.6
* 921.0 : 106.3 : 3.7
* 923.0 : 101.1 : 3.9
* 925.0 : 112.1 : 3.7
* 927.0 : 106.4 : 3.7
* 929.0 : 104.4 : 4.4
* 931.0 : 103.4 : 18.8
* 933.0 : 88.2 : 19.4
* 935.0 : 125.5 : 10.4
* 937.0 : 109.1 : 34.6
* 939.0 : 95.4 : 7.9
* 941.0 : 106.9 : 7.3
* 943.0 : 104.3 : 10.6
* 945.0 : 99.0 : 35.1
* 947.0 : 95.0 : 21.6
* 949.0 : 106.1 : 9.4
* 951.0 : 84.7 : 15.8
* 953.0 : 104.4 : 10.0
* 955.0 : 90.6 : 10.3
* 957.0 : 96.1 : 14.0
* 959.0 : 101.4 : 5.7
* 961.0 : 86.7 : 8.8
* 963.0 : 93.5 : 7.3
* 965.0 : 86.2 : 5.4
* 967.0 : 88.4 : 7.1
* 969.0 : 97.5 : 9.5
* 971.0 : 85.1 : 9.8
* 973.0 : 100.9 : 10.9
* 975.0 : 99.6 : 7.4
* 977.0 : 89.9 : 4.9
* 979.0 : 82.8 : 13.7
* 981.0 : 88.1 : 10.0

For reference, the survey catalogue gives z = 0.250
